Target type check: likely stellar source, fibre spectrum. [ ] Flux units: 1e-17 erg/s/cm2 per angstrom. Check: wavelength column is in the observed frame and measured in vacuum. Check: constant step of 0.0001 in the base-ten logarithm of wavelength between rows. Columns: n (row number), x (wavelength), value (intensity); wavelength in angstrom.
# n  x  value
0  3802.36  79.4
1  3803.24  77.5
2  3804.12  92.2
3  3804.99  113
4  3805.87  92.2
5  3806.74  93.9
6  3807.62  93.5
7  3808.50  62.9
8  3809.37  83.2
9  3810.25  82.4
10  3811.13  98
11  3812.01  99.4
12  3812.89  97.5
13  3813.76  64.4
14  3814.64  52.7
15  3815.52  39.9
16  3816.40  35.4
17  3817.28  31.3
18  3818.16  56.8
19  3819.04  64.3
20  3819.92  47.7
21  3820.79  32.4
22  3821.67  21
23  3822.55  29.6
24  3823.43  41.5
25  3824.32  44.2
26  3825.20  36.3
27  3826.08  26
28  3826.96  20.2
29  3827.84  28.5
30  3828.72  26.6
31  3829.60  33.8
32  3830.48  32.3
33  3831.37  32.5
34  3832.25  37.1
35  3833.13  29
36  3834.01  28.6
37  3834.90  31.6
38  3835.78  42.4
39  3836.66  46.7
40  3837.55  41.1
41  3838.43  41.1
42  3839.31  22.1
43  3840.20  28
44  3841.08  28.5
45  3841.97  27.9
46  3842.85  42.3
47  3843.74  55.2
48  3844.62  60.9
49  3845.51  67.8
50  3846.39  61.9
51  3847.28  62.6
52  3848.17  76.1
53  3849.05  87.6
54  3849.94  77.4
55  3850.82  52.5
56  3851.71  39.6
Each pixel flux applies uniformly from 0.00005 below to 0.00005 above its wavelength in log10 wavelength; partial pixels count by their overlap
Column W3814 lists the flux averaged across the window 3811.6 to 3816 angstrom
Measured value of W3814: 70.3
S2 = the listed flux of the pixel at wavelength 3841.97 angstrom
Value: 27.9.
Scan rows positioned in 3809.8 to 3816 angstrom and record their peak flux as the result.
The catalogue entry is 99.4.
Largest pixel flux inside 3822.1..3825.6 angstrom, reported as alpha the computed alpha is 44.2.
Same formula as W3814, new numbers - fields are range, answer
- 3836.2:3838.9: 42.8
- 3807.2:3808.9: 78.2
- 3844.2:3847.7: 63.3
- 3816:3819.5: 47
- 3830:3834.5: 31.9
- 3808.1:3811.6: 82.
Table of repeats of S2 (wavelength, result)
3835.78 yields 42.4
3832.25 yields 37.1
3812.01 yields 99.4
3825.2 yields 36.3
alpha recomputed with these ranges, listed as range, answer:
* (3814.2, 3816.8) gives 52.7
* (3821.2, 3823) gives 29.6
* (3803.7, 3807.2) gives 113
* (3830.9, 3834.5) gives 37.1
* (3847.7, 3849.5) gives 87.6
